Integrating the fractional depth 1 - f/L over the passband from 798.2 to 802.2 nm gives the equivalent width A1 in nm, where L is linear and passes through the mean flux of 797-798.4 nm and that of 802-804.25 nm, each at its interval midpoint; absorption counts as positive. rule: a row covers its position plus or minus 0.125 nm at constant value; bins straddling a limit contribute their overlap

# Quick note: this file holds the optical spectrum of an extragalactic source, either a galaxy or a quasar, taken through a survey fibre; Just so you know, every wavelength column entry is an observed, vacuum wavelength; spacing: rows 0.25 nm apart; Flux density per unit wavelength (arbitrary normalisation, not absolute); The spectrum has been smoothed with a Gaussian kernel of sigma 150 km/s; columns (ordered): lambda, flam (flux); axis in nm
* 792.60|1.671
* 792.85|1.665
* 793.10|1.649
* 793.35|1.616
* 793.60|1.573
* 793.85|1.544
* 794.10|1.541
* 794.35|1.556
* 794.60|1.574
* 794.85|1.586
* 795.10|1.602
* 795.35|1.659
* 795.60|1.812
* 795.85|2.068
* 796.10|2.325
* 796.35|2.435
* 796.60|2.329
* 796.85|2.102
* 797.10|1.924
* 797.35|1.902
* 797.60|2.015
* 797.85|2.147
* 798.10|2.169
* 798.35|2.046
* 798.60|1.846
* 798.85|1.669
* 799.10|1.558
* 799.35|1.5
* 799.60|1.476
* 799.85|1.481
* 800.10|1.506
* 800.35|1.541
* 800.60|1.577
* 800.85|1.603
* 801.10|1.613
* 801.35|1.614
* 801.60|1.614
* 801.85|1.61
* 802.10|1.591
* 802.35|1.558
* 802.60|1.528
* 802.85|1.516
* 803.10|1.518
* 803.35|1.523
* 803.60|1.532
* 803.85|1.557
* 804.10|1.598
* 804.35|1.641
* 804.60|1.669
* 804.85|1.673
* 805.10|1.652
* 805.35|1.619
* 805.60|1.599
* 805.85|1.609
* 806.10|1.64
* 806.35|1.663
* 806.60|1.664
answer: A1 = 0.418 nm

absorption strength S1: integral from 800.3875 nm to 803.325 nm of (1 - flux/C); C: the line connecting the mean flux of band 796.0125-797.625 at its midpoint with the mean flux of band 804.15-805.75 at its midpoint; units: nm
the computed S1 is 0.42 nm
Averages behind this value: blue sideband 2.15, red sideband 1.64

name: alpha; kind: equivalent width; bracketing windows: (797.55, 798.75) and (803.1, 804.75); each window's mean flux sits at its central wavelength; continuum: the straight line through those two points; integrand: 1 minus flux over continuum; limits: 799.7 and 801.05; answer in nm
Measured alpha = 0.23 nm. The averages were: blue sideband 2.04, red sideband 1.58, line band 1.54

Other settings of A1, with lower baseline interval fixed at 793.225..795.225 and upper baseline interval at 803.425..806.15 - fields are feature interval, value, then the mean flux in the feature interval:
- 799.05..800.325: 0.07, 1.5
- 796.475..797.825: -0.41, 2.06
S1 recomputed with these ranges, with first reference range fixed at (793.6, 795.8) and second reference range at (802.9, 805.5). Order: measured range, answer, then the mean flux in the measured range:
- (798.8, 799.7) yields 0.04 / 1.54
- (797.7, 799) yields -0.29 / 1.97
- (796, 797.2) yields -0.45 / 2.23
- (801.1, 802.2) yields 0.00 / 1.61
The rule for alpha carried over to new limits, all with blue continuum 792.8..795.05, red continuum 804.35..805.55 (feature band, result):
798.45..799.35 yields -0.033 nm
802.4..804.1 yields 0.108 nm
